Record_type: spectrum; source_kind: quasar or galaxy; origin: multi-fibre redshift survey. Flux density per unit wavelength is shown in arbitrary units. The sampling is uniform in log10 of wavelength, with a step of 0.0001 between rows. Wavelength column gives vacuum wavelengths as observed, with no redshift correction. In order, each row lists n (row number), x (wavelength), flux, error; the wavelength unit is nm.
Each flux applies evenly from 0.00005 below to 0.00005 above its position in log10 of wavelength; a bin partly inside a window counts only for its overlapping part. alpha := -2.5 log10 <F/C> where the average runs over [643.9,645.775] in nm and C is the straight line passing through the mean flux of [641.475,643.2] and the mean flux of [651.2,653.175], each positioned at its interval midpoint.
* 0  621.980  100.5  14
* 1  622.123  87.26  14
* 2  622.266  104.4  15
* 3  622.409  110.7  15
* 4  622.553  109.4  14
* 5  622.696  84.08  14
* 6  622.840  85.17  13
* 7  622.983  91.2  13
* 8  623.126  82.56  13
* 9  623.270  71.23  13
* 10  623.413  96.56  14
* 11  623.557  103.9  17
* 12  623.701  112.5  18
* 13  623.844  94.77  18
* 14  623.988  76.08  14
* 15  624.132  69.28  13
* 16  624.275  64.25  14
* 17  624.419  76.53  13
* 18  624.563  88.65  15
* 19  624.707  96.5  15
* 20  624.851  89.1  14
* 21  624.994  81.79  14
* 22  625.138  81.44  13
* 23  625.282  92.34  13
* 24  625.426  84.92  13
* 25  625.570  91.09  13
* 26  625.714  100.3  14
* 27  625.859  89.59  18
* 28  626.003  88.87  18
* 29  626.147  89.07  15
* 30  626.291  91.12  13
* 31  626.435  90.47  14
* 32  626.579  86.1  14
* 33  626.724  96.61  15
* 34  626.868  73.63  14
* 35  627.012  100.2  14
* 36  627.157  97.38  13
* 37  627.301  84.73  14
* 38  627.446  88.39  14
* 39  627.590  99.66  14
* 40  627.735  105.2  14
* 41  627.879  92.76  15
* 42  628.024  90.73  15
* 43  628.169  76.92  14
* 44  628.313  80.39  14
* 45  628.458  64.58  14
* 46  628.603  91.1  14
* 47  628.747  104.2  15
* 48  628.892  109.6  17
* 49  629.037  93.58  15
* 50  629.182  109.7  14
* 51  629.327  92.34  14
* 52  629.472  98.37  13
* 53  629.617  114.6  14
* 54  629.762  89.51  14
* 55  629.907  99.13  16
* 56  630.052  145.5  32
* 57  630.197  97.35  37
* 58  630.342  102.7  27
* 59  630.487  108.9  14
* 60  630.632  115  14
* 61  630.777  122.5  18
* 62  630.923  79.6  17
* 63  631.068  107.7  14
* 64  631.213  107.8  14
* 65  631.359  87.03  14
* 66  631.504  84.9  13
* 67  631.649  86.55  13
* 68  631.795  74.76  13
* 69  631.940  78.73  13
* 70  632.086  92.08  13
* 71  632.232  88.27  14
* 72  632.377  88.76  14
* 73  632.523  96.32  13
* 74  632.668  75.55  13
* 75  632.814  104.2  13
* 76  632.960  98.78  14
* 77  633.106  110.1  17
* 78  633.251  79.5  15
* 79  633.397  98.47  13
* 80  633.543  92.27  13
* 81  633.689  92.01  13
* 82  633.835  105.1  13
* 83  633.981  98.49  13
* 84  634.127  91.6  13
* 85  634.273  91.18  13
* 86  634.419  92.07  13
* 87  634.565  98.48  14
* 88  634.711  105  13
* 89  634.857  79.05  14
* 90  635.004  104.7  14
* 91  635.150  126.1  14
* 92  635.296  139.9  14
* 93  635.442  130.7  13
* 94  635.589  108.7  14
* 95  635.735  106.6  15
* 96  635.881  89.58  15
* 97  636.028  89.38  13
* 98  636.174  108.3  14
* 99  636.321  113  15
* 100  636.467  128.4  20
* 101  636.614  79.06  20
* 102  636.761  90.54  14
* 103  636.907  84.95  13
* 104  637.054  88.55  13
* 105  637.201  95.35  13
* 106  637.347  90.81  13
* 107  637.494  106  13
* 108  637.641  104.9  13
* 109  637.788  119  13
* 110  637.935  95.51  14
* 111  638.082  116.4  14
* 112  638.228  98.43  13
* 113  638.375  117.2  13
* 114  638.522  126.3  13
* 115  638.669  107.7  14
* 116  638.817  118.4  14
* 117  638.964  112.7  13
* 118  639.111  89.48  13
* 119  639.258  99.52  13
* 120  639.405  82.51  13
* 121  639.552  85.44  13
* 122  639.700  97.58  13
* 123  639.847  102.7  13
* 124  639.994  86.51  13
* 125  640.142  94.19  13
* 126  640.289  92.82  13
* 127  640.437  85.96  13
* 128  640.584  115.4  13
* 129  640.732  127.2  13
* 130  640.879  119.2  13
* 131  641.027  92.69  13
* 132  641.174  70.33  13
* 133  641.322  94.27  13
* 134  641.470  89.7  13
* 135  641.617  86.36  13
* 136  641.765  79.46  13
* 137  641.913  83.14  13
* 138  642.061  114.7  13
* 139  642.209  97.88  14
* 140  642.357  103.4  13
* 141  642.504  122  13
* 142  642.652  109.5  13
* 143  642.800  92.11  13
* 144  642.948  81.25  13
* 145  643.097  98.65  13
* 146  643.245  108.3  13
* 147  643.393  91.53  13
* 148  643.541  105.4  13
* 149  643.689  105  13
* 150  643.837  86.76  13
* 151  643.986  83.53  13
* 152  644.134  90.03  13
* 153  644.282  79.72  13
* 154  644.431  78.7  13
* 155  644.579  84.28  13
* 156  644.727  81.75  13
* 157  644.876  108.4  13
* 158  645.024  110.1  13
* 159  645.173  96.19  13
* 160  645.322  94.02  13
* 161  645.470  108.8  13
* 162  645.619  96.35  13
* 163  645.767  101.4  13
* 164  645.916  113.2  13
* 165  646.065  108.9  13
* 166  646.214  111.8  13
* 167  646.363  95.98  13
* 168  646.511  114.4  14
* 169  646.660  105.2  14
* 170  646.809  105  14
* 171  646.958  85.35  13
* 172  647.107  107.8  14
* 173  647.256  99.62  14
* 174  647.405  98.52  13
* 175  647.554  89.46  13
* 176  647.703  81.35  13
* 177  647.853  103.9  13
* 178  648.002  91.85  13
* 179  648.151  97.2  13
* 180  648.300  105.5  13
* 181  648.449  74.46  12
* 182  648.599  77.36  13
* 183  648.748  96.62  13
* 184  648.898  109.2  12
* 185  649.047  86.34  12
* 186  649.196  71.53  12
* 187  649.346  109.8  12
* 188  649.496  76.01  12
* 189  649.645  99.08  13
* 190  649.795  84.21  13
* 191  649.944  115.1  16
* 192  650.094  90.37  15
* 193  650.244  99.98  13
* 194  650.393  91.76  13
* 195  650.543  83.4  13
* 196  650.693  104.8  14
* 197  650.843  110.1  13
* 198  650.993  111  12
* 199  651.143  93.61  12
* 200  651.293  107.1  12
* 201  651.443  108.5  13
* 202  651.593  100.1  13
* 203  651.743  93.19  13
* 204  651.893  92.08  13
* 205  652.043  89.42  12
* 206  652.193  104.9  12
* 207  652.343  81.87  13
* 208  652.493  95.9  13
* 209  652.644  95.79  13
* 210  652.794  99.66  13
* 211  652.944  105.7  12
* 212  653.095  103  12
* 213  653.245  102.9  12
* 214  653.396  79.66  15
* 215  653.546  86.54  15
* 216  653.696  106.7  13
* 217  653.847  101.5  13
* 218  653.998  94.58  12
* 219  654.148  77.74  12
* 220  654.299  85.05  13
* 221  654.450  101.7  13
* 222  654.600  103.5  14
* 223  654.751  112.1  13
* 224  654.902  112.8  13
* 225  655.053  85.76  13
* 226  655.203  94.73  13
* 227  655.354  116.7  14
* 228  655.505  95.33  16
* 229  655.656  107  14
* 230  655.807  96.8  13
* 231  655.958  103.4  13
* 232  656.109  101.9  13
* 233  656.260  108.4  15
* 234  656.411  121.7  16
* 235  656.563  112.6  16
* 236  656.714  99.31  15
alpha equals 0.05 mag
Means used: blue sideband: 97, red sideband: 98.2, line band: 93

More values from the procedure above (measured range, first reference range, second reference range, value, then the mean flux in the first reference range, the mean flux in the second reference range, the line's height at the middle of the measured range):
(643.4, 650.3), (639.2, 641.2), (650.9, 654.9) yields 0.02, 97.2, 97.8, 97.5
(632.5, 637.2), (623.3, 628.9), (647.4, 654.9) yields -0.10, 89.2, 95.8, 91.5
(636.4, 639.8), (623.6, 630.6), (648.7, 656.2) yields -0.07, 92.8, 97.6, 94.8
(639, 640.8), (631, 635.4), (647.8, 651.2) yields -0.01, 96.1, 94.9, 95.6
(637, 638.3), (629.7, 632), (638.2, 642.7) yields -0.02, 99.4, 100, 99.9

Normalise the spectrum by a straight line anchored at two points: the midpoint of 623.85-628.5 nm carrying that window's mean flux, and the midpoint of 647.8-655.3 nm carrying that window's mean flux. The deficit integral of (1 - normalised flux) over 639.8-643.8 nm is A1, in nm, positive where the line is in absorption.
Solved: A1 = -0.23 nm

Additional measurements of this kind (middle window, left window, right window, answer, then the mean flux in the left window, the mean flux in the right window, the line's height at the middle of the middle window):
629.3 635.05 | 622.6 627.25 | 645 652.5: -0.37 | 88.2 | 97.6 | 91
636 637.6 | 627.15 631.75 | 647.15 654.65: -0.02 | 97.6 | 95.4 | 96.9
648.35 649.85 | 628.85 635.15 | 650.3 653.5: 0.14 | 97.6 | 97.7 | 97.7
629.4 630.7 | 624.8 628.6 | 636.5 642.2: -0.23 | 88.8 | 98.6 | 91.4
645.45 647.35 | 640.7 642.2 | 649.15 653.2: -0.16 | 94.9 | 97.2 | 96.1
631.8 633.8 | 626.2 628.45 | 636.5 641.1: 0.07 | 89.5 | 101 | 95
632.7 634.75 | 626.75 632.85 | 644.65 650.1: -0.01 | 95.2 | 97.4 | 95.7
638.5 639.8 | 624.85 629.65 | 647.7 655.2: -0.10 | 91.7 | 96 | 93.8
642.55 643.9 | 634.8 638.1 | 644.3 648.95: 0.02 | 104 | 97.5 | 99.7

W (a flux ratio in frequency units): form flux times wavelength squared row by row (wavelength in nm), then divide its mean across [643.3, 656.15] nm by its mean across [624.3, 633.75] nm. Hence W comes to 1.11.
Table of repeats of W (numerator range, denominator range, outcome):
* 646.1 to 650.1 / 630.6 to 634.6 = 1.07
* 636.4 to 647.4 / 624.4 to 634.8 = 1.09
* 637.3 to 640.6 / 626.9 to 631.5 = 1.07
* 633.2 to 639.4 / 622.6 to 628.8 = 1.20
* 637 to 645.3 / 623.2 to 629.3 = 1.15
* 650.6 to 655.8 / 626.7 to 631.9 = 1.10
